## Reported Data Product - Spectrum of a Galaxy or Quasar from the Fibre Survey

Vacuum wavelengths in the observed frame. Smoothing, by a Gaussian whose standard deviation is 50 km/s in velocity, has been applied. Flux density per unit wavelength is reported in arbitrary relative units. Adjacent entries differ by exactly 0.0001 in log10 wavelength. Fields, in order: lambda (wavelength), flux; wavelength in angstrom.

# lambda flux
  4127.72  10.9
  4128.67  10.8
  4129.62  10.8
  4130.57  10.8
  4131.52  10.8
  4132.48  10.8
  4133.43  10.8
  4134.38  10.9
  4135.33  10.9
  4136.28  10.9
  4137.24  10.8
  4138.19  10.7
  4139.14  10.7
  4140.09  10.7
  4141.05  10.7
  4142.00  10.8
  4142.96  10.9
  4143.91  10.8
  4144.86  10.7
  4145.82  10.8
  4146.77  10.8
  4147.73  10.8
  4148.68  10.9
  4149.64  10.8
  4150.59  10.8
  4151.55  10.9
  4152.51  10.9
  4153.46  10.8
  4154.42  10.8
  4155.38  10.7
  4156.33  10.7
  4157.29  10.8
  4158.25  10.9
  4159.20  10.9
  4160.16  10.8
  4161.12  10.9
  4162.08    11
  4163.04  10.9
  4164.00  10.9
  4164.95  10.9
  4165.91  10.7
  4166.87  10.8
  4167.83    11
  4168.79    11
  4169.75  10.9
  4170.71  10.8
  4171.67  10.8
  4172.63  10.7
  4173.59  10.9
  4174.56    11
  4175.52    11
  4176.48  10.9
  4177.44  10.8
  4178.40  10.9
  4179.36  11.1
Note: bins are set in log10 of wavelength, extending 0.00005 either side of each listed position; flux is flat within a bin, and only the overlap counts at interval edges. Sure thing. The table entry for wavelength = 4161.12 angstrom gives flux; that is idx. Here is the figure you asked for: 10.9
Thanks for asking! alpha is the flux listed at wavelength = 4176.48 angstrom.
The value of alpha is 10.9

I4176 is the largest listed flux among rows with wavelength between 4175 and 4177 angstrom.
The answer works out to 11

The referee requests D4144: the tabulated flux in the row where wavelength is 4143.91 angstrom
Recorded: 10.8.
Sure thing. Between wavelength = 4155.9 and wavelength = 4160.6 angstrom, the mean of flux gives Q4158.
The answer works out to 10.8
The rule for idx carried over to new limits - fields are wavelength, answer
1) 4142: 10.8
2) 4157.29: 10.8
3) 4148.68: 10.9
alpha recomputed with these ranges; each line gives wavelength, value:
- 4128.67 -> 10.8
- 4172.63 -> 10.7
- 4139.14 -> 10.7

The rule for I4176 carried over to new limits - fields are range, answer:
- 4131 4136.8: 10.9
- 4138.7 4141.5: 10.7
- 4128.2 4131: 10.8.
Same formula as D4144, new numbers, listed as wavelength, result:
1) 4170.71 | 10.8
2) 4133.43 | 10.8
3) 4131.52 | 10.8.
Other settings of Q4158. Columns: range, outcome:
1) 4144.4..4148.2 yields 10.8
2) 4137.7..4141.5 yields 10.7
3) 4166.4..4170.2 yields 10.9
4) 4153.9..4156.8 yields 10.7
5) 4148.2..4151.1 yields 10.8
